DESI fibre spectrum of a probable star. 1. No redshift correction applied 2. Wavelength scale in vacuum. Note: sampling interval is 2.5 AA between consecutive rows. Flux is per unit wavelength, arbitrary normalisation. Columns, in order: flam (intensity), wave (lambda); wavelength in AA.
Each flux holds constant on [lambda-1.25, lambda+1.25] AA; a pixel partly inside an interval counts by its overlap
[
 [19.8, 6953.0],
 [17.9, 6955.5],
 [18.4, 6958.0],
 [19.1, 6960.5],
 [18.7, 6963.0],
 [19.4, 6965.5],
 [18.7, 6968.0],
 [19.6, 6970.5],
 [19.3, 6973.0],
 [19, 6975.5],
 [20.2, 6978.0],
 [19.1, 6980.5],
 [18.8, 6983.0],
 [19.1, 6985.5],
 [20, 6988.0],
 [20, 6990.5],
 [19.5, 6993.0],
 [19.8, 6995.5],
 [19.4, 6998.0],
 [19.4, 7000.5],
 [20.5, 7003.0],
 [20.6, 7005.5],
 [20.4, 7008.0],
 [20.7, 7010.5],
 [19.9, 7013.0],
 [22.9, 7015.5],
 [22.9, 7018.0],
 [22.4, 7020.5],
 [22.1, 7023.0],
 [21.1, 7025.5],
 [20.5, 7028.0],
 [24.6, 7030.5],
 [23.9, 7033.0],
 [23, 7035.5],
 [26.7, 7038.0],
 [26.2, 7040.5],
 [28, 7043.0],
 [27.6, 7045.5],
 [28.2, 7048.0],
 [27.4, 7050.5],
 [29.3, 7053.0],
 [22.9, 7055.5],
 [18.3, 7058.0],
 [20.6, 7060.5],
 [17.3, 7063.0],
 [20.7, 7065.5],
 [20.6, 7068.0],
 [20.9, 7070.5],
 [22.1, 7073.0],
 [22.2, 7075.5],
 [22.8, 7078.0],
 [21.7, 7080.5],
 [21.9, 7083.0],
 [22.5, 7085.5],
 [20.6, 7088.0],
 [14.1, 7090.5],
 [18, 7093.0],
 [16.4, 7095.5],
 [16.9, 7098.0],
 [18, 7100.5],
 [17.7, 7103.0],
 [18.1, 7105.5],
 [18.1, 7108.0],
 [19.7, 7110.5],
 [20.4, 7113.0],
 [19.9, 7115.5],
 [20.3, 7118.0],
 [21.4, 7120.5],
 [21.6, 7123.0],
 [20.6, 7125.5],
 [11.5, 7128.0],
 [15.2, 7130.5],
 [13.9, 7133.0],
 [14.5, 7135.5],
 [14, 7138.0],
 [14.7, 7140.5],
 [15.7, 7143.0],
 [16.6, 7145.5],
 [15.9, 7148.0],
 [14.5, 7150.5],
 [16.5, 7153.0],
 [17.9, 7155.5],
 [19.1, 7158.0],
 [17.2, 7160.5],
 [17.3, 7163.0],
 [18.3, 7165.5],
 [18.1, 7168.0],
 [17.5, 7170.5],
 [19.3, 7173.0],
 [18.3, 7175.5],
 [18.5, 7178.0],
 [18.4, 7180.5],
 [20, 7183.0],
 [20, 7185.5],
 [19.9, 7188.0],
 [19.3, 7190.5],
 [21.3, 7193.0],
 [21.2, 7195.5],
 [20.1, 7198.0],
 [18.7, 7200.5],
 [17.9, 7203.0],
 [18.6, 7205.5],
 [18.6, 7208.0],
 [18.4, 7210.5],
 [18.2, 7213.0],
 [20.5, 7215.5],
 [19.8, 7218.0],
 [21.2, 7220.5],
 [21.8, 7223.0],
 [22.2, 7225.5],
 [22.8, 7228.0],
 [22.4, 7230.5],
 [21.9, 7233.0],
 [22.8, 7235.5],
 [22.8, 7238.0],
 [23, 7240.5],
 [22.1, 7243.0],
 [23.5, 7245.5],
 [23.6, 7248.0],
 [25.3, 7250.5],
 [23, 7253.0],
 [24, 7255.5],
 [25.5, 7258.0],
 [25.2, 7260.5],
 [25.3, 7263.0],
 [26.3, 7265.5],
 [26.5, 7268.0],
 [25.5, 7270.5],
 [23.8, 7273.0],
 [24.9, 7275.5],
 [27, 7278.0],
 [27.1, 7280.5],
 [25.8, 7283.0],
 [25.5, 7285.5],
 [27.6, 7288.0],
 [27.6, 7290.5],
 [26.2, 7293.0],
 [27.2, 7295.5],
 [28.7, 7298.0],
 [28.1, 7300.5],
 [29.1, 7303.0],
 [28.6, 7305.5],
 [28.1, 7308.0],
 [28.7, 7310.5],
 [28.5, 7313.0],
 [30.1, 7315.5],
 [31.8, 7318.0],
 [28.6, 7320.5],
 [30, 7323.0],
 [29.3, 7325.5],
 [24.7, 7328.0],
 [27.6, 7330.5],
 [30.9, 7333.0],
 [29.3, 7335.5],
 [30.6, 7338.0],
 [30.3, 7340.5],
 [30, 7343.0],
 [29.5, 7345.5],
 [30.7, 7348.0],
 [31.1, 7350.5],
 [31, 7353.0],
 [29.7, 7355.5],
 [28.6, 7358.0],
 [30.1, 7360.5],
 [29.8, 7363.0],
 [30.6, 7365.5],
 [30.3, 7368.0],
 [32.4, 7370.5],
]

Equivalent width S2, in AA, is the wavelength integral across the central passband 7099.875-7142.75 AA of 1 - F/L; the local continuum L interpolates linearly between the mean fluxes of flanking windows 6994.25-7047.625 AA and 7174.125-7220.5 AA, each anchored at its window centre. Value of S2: 6.6 AA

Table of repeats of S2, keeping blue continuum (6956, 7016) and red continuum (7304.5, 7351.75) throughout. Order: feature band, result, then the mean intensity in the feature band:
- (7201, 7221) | 5.37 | 19.1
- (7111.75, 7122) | 1.24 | 20.5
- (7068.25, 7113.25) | 6.01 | 19.6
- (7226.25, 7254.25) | 4.04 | 23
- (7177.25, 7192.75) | 3.56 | 19.5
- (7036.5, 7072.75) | -3.88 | 23.9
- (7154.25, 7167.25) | 3.51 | 18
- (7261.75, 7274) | 0.96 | 25.5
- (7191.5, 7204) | 2.82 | 19.9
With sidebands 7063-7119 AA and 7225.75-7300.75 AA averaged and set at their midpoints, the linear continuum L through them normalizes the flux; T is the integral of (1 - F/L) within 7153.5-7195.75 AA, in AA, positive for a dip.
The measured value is 6.5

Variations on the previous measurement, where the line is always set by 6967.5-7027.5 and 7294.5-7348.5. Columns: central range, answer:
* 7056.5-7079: 1.59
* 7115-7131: 3.32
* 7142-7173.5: 9.53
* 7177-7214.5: 9.31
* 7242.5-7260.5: 2.10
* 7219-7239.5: 3.36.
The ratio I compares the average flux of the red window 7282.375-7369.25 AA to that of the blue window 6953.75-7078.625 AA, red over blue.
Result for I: 1.35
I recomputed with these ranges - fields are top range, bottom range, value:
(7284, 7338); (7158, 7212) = 1.50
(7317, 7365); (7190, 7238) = 1.45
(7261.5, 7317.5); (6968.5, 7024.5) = 1.34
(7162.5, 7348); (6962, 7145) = 1.19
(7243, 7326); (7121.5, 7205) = 1.51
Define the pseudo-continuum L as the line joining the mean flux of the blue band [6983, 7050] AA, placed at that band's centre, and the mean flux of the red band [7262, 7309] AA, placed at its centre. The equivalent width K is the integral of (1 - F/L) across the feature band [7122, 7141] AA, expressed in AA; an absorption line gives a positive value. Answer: 6.7 AA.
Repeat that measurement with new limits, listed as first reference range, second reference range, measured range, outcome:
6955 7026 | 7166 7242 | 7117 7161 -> 7.4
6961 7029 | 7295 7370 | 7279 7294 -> 0.8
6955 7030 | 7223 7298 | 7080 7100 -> 2.6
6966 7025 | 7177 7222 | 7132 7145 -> 3.3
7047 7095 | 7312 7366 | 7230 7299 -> 6.1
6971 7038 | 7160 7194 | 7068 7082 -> -1.3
